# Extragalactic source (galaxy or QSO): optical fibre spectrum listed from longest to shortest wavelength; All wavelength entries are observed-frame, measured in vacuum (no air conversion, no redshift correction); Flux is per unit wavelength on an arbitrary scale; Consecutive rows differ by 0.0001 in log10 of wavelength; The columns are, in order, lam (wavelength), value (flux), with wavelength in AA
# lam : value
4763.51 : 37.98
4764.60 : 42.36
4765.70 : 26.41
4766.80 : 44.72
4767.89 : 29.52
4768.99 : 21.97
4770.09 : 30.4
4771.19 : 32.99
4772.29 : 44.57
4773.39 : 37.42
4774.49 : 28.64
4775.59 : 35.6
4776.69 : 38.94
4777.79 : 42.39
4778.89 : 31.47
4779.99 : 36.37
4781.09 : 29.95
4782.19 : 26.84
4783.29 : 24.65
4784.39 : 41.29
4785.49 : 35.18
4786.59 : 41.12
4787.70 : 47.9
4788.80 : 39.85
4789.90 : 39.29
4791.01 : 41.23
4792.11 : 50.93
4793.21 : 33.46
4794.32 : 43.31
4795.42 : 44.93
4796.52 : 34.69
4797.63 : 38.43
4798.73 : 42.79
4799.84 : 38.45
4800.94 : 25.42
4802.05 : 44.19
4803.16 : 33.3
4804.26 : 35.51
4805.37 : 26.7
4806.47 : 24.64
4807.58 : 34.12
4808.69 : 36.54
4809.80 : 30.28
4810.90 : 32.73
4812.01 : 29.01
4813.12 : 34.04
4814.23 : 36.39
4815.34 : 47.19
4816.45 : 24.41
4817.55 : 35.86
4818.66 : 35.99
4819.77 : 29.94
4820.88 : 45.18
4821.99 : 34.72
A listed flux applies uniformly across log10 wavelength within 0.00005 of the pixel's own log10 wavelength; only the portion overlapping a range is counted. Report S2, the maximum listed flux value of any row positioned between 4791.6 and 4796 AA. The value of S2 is 50.93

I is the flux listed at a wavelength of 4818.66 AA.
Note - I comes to 35.99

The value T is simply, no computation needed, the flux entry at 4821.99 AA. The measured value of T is 34.72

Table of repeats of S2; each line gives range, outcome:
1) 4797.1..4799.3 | 42.79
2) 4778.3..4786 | 41.29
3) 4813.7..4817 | 47.19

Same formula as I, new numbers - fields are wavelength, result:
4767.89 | 29.52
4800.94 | 25.42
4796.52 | 34.69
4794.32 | 43.31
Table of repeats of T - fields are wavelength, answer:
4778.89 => 31.47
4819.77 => 29.94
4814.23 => 36.39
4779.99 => 36.37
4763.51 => 37.98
